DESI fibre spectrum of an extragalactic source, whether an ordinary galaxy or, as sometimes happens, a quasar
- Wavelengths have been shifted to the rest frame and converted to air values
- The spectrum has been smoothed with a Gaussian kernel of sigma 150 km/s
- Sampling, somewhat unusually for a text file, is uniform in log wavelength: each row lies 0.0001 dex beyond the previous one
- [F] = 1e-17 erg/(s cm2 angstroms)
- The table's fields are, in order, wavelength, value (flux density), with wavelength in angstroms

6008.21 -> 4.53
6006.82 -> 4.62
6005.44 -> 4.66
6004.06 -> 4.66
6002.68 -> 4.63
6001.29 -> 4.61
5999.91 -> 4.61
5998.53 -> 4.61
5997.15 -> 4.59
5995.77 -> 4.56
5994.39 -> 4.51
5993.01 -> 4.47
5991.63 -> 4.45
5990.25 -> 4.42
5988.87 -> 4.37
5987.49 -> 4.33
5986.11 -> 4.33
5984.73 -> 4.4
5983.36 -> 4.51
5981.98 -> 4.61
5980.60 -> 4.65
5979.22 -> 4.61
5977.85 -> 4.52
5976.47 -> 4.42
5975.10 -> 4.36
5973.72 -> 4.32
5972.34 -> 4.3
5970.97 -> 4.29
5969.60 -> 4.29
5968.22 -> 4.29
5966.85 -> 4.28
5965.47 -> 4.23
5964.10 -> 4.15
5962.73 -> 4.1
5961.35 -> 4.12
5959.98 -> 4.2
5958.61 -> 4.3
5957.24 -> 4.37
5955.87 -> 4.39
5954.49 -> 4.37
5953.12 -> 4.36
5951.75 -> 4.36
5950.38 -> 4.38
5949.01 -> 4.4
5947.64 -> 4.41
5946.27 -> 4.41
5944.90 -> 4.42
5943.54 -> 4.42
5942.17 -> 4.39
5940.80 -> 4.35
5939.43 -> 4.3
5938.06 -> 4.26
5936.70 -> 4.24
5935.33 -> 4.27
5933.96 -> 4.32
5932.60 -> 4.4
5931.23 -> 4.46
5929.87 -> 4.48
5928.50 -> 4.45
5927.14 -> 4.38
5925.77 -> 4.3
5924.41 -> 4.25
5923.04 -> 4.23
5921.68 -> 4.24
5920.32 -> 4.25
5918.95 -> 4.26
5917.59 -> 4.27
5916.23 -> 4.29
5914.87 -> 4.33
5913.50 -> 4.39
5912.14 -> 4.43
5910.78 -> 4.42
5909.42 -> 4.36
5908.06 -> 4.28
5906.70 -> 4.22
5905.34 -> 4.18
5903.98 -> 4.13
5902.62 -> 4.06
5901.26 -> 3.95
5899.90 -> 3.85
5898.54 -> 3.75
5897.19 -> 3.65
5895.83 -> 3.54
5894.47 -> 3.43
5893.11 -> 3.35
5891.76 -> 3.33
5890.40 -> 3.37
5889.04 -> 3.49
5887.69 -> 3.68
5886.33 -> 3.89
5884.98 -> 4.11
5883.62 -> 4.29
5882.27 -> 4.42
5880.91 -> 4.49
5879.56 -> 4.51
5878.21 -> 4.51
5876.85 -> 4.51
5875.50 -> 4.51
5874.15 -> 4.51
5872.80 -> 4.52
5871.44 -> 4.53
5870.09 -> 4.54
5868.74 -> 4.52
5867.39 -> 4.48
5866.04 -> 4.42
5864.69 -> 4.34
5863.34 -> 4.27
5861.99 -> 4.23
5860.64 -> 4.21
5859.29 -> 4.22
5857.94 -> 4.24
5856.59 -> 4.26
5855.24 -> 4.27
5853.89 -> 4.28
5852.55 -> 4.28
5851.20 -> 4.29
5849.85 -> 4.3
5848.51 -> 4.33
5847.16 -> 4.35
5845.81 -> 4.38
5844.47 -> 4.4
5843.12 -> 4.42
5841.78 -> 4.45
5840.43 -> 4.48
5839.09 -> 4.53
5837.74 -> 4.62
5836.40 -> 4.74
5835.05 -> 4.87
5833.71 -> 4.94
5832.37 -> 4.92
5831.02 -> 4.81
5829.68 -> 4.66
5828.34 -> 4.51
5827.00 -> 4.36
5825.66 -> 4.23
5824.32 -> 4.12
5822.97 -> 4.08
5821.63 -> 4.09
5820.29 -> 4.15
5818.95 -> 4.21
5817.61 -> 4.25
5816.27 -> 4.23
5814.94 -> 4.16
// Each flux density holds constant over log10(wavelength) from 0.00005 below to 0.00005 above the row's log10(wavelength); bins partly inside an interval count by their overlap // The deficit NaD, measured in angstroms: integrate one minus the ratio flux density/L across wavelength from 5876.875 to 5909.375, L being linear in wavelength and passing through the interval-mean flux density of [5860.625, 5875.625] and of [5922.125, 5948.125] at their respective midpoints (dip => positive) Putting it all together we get 3.3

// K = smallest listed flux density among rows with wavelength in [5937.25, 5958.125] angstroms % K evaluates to 4.26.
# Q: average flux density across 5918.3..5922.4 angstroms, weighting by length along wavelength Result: 4.25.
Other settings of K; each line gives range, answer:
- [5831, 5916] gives 3.33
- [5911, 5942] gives 4.23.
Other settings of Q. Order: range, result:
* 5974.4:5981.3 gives 4.51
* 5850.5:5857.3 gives 4.27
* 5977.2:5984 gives 4.58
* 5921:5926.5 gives 4.25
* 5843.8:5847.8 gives 4.38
